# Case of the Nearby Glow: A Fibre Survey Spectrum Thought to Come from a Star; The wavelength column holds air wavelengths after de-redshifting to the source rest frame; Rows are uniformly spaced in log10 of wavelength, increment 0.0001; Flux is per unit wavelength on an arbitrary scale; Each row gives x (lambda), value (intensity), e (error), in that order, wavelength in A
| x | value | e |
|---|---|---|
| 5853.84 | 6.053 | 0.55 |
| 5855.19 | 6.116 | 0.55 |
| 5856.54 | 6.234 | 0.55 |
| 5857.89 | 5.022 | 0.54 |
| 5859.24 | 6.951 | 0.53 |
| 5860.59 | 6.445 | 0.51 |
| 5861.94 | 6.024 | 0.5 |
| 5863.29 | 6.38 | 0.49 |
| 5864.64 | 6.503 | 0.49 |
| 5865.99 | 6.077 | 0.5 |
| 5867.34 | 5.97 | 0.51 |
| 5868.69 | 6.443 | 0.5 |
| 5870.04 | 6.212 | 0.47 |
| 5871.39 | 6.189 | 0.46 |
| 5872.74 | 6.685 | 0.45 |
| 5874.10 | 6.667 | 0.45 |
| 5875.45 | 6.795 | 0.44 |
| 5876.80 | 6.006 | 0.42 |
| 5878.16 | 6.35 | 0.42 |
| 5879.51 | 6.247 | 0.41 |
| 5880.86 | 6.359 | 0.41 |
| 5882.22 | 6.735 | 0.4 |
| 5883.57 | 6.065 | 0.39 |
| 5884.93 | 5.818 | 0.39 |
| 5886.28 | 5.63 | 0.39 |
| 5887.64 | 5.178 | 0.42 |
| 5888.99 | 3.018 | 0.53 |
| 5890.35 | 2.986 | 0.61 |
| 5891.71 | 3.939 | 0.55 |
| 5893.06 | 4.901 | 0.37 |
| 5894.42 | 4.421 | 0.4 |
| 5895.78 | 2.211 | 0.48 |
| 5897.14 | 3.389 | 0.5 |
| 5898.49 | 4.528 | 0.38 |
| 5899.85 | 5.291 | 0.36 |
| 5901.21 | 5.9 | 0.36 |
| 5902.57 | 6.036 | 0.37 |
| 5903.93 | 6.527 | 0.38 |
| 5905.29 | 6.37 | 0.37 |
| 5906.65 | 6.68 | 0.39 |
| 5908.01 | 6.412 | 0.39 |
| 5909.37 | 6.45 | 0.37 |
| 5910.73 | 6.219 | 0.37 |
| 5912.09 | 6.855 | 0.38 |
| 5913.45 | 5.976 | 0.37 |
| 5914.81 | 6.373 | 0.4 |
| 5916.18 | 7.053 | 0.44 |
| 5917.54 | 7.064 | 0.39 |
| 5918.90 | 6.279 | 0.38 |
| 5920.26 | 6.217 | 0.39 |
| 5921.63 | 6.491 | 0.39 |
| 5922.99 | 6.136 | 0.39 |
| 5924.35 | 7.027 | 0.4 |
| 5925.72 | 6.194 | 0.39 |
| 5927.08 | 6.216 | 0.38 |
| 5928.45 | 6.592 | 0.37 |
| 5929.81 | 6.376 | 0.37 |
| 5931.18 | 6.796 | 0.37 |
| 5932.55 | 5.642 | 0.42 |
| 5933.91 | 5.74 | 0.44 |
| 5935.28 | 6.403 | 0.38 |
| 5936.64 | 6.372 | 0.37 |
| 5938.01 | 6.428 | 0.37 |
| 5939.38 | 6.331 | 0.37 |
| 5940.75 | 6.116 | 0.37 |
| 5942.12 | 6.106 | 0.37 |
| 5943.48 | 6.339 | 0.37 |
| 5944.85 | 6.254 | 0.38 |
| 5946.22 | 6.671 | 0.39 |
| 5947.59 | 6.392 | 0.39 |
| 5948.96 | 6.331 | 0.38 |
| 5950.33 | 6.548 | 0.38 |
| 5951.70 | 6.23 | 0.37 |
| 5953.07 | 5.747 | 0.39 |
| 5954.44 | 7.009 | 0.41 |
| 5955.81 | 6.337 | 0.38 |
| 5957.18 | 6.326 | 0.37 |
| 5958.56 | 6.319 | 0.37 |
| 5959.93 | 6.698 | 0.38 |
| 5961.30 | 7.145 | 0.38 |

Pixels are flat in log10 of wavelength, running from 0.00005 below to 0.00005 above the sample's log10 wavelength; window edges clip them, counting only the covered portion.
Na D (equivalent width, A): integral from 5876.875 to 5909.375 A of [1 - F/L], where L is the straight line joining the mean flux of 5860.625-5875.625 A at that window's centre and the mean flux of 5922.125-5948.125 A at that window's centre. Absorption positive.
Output 5.3 A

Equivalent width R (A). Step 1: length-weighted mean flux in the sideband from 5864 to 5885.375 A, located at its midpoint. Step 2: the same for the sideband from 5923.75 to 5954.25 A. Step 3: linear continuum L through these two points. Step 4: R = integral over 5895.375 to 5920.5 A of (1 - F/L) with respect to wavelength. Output 1.6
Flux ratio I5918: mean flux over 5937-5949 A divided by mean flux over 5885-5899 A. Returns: 1.55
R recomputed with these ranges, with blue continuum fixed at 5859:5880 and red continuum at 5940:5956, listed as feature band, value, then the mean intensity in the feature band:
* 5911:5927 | -0.4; 6.5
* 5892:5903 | 3.2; 4.53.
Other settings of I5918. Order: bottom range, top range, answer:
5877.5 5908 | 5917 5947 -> 1.21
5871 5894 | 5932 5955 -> 1.12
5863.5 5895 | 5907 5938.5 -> 1.12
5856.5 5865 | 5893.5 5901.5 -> 0.68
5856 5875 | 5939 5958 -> 1.01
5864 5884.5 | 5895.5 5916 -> 0.91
